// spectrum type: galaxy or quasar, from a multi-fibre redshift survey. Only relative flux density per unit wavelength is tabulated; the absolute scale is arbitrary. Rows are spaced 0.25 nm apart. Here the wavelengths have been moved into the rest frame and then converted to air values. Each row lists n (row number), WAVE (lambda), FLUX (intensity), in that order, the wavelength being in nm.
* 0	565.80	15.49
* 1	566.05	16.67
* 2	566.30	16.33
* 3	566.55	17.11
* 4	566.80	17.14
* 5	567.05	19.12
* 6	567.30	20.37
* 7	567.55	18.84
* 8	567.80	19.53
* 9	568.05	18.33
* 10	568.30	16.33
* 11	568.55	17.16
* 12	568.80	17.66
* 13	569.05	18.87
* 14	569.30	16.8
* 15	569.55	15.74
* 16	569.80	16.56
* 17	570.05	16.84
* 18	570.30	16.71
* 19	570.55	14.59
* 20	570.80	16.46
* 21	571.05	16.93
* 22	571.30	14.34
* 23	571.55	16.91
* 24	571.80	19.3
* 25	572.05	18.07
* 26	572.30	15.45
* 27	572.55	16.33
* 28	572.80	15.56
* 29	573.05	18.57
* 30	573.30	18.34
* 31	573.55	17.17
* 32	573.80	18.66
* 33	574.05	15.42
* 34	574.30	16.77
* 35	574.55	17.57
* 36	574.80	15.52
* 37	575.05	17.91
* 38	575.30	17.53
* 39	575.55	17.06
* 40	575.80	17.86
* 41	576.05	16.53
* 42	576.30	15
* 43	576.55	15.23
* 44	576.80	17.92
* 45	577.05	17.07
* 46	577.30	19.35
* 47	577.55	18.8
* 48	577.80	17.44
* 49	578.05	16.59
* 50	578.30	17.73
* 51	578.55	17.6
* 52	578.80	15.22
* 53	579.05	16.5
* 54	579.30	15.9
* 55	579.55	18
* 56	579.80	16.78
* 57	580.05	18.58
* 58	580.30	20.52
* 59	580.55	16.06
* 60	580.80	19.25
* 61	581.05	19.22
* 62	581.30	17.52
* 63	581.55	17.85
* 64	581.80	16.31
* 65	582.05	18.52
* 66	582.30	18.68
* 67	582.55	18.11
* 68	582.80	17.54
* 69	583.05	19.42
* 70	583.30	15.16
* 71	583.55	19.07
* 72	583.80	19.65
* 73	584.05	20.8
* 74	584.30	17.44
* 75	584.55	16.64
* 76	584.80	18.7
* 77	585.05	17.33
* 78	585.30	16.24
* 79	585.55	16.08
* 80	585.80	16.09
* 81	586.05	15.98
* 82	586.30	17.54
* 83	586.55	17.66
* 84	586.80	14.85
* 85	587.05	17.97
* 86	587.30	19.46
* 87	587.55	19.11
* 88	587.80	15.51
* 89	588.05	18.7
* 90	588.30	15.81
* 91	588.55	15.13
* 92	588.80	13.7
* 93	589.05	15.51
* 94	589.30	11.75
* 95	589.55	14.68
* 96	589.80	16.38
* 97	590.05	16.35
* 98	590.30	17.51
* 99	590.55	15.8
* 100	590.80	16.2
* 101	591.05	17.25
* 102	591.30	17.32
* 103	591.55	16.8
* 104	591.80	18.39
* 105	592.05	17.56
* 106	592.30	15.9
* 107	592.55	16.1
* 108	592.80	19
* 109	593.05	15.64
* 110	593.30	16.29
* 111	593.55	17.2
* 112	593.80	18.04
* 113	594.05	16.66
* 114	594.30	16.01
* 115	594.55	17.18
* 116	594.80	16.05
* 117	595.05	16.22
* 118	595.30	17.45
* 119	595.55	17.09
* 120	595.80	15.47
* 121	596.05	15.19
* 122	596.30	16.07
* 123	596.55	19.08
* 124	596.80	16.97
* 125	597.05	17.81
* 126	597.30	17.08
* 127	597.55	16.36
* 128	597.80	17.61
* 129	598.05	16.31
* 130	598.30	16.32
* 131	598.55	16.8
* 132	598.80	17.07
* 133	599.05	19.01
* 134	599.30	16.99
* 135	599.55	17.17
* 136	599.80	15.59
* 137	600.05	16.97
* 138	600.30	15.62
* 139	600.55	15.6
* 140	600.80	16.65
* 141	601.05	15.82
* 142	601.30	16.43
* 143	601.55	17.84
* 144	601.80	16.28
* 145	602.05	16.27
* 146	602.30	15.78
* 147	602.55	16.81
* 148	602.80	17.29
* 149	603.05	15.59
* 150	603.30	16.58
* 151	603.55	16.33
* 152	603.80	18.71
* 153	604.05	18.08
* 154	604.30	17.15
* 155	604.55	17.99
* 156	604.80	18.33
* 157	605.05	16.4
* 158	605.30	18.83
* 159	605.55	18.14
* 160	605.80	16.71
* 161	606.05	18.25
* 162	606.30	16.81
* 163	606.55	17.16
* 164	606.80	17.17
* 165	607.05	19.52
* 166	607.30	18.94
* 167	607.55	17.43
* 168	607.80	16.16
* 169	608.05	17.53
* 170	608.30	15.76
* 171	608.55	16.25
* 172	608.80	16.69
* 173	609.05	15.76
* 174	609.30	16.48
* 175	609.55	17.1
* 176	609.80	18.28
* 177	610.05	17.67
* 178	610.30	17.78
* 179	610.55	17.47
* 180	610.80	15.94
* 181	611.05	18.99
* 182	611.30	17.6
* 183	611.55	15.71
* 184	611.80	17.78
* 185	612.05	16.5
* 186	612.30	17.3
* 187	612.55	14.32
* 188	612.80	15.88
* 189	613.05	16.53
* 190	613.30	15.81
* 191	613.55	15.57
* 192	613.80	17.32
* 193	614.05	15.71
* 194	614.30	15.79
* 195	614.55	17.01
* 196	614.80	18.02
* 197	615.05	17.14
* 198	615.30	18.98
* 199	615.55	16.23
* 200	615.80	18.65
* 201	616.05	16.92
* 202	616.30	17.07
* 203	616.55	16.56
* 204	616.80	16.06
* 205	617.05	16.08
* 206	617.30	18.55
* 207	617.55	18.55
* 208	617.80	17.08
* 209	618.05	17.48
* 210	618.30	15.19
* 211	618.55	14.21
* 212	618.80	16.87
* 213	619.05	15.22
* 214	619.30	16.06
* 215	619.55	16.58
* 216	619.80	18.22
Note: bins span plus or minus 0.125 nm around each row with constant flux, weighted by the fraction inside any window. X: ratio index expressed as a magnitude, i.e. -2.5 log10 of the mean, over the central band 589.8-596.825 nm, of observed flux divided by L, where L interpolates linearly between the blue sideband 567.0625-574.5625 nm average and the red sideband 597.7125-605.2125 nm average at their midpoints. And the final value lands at 0.01 mag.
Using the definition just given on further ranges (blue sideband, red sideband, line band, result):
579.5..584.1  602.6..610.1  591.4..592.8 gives 0.043 mag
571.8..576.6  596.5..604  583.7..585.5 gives -0.069 mag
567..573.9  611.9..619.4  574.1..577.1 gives 0.029 mag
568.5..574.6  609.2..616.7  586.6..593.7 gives 0.026 mag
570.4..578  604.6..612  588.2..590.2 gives 0.149 mag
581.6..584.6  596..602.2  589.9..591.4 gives 0.049 mag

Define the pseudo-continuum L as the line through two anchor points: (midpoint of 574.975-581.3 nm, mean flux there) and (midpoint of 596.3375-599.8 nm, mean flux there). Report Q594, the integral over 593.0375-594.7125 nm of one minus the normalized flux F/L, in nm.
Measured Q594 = 0.045 nm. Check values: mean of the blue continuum 17.4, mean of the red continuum 17.2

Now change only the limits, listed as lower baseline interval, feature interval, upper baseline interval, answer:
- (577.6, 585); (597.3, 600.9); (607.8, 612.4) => 0.122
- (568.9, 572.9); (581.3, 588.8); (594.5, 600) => -0.311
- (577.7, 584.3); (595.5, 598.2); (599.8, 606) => 0.057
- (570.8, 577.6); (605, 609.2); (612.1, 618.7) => -0.128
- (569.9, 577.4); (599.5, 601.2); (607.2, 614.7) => 0.064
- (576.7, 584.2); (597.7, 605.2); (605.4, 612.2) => 0.245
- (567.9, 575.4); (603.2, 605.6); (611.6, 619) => -0.127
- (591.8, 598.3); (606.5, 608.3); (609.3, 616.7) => -0.072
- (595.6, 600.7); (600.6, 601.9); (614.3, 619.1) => 0.018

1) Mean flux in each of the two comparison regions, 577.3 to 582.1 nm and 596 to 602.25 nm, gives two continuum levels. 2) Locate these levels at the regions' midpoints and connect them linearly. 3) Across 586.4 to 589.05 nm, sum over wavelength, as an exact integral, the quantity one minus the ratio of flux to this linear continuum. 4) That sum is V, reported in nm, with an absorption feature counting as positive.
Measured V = 0.08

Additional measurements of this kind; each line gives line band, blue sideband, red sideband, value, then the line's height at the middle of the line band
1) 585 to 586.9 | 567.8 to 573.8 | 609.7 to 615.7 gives 0.06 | 17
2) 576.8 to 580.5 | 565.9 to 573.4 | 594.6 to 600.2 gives -0.10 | 17.1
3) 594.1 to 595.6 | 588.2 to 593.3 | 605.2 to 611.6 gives -0.02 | 16.4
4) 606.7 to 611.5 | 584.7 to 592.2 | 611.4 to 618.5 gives -0.16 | 16.7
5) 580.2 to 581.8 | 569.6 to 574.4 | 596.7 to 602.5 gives -0.14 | 16.8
